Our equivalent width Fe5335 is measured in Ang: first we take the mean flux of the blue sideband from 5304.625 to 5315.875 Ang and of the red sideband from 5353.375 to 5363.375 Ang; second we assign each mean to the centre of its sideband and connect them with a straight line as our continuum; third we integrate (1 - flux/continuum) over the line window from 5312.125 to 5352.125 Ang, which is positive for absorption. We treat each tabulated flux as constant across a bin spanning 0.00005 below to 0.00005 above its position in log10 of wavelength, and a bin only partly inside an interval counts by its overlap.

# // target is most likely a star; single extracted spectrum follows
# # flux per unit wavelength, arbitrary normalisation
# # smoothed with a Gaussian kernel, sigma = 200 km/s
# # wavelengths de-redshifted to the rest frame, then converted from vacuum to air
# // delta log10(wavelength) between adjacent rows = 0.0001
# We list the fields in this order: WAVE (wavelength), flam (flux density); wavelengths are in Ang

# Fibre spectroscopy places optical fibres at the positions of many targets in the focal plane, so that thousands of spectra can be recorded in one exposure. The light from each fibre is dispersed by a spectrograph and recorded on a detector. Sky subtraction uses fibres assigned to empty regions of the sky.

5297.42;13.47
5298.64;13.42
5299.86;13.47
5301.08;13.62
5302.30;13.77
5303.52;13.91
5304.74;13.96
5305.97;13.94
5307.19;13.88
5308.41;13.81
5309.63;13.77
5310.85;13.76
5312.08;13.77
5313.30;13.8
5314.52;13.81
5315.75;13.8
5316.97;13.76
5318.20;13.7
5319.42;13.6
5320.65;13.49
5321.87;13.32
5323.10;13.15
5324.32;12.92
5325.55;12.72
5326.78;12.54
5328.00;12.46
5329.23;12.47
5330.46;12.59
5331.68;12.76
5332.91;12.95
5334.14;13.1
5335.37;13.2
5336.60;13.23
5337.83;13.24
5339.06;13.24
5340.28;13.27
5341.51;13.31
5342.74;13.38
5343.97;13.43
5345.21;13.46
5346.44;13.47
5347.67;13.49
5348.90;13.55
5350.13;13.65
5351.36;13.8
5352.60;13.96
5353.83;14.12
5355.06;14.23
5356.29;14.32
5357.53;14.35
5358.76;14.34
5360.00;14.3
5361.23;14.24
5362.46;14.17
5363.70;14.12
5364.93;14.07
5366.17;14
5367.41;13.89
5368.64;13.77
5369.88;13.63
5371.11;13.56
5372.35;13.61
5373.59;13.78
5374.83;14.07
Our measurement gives 2.1 Ang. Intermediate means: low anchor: 13.8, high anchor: 14.3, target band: 13.3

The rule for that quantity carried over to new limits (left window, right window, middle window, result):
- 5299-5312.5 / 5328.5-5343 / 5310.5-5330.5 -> 0.2 Ang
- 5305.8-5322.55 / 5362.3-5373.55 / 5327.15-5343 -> 0.9 Ang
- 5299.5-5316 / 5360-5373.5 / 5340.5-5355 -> 0.3 Ang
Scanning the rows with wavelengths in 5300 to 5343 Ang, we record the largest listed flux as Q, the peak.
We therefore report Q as 13.96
